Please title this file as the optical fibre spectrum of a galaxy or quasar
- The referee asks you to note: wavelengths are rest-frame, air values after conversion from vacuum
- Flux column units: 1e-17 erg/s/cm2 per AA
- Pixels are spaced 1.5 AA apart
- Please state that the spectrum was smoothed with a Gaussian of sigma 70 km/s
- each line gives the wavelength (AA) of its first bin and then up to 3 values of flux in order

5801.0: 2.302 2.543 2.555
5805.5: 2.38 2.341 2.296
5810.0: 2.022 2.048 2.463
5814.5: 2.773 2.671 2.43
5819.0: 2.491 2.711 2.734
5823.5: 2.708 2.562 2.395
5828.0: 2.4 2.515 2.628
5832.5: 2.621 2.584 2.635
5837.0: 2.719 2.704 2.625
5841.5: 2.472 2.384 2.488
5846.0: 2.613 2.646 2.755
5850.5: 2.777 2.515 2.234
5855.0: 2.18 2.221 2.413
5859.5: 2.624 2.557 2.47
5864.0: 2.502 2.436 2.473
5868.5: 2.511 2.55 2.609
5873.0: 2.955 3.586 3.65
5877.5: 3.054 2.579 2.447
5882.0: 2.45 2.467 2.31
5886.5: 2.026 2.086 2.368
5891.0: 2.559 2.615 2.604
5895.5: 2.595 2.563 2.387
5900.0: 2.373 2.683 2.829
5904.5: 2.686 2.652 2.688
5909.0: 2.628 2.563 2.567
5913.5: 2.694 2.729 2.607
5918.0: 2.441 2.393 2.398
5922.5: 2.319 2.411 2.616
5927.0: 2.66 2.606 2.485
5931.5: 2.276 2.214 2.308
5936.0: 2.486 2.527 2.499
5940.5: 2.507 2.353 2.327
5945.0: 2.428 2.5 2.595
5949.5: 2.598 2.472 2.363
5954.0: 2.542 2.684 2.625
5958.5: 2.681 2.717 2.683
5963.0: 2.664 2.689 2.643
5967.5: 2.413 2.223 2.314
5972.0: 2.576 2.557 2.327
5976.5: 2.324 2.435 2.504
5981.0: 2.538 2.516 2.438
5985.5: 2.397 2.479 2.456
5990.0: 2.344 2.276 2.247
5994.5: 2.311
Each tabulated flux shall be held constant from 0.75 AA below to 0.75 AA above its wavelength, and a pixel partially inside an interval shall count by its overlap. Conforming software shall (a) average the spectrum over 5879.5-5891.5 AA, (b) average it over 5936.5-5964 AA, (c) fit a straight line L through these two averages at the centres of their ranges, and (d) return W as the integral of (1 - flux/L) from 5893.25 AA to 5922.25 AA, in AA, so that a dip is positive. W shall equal -2.04 AA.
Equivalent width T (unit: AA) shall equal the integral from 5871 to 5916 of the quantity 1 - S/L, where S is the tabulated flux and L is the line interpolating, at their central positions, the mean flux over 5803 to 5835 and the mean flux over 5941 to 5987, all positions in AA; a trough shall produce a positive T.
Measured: -2.4 AA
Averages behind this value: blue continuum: 2.49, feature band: 2.63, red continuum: 2.5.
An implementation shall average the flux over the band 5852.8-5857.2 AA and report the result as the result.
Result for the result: 2.21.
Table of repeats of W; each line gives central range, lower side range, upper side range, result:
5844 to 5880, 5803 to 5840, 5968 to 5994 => -2.2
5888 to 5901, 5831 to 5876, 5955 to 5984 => 0.4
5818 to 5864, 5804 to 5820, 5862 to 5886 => -0.2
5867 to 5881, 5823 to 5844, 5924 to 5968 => -1.7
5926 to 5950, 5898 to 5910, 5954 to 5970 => 1.3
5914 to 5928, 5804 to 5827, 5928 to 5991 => -0.2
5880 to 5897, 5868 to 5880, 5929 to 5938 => 2.3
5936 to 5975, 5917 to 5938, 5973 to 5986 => -1.3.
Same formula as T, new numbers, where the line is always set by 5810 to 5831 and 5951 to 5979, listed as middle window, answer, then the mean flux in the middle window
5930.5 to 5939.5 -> 0.49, 2.38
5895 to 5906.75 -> -0.35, 2.6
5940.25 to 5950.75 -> 0.22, 2.47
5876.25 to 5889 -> 0.23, 2.47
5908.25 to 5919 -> -0.33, 2.6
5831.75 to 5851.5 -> -0.77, 2.62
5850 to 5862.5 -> 0.41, 2.44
